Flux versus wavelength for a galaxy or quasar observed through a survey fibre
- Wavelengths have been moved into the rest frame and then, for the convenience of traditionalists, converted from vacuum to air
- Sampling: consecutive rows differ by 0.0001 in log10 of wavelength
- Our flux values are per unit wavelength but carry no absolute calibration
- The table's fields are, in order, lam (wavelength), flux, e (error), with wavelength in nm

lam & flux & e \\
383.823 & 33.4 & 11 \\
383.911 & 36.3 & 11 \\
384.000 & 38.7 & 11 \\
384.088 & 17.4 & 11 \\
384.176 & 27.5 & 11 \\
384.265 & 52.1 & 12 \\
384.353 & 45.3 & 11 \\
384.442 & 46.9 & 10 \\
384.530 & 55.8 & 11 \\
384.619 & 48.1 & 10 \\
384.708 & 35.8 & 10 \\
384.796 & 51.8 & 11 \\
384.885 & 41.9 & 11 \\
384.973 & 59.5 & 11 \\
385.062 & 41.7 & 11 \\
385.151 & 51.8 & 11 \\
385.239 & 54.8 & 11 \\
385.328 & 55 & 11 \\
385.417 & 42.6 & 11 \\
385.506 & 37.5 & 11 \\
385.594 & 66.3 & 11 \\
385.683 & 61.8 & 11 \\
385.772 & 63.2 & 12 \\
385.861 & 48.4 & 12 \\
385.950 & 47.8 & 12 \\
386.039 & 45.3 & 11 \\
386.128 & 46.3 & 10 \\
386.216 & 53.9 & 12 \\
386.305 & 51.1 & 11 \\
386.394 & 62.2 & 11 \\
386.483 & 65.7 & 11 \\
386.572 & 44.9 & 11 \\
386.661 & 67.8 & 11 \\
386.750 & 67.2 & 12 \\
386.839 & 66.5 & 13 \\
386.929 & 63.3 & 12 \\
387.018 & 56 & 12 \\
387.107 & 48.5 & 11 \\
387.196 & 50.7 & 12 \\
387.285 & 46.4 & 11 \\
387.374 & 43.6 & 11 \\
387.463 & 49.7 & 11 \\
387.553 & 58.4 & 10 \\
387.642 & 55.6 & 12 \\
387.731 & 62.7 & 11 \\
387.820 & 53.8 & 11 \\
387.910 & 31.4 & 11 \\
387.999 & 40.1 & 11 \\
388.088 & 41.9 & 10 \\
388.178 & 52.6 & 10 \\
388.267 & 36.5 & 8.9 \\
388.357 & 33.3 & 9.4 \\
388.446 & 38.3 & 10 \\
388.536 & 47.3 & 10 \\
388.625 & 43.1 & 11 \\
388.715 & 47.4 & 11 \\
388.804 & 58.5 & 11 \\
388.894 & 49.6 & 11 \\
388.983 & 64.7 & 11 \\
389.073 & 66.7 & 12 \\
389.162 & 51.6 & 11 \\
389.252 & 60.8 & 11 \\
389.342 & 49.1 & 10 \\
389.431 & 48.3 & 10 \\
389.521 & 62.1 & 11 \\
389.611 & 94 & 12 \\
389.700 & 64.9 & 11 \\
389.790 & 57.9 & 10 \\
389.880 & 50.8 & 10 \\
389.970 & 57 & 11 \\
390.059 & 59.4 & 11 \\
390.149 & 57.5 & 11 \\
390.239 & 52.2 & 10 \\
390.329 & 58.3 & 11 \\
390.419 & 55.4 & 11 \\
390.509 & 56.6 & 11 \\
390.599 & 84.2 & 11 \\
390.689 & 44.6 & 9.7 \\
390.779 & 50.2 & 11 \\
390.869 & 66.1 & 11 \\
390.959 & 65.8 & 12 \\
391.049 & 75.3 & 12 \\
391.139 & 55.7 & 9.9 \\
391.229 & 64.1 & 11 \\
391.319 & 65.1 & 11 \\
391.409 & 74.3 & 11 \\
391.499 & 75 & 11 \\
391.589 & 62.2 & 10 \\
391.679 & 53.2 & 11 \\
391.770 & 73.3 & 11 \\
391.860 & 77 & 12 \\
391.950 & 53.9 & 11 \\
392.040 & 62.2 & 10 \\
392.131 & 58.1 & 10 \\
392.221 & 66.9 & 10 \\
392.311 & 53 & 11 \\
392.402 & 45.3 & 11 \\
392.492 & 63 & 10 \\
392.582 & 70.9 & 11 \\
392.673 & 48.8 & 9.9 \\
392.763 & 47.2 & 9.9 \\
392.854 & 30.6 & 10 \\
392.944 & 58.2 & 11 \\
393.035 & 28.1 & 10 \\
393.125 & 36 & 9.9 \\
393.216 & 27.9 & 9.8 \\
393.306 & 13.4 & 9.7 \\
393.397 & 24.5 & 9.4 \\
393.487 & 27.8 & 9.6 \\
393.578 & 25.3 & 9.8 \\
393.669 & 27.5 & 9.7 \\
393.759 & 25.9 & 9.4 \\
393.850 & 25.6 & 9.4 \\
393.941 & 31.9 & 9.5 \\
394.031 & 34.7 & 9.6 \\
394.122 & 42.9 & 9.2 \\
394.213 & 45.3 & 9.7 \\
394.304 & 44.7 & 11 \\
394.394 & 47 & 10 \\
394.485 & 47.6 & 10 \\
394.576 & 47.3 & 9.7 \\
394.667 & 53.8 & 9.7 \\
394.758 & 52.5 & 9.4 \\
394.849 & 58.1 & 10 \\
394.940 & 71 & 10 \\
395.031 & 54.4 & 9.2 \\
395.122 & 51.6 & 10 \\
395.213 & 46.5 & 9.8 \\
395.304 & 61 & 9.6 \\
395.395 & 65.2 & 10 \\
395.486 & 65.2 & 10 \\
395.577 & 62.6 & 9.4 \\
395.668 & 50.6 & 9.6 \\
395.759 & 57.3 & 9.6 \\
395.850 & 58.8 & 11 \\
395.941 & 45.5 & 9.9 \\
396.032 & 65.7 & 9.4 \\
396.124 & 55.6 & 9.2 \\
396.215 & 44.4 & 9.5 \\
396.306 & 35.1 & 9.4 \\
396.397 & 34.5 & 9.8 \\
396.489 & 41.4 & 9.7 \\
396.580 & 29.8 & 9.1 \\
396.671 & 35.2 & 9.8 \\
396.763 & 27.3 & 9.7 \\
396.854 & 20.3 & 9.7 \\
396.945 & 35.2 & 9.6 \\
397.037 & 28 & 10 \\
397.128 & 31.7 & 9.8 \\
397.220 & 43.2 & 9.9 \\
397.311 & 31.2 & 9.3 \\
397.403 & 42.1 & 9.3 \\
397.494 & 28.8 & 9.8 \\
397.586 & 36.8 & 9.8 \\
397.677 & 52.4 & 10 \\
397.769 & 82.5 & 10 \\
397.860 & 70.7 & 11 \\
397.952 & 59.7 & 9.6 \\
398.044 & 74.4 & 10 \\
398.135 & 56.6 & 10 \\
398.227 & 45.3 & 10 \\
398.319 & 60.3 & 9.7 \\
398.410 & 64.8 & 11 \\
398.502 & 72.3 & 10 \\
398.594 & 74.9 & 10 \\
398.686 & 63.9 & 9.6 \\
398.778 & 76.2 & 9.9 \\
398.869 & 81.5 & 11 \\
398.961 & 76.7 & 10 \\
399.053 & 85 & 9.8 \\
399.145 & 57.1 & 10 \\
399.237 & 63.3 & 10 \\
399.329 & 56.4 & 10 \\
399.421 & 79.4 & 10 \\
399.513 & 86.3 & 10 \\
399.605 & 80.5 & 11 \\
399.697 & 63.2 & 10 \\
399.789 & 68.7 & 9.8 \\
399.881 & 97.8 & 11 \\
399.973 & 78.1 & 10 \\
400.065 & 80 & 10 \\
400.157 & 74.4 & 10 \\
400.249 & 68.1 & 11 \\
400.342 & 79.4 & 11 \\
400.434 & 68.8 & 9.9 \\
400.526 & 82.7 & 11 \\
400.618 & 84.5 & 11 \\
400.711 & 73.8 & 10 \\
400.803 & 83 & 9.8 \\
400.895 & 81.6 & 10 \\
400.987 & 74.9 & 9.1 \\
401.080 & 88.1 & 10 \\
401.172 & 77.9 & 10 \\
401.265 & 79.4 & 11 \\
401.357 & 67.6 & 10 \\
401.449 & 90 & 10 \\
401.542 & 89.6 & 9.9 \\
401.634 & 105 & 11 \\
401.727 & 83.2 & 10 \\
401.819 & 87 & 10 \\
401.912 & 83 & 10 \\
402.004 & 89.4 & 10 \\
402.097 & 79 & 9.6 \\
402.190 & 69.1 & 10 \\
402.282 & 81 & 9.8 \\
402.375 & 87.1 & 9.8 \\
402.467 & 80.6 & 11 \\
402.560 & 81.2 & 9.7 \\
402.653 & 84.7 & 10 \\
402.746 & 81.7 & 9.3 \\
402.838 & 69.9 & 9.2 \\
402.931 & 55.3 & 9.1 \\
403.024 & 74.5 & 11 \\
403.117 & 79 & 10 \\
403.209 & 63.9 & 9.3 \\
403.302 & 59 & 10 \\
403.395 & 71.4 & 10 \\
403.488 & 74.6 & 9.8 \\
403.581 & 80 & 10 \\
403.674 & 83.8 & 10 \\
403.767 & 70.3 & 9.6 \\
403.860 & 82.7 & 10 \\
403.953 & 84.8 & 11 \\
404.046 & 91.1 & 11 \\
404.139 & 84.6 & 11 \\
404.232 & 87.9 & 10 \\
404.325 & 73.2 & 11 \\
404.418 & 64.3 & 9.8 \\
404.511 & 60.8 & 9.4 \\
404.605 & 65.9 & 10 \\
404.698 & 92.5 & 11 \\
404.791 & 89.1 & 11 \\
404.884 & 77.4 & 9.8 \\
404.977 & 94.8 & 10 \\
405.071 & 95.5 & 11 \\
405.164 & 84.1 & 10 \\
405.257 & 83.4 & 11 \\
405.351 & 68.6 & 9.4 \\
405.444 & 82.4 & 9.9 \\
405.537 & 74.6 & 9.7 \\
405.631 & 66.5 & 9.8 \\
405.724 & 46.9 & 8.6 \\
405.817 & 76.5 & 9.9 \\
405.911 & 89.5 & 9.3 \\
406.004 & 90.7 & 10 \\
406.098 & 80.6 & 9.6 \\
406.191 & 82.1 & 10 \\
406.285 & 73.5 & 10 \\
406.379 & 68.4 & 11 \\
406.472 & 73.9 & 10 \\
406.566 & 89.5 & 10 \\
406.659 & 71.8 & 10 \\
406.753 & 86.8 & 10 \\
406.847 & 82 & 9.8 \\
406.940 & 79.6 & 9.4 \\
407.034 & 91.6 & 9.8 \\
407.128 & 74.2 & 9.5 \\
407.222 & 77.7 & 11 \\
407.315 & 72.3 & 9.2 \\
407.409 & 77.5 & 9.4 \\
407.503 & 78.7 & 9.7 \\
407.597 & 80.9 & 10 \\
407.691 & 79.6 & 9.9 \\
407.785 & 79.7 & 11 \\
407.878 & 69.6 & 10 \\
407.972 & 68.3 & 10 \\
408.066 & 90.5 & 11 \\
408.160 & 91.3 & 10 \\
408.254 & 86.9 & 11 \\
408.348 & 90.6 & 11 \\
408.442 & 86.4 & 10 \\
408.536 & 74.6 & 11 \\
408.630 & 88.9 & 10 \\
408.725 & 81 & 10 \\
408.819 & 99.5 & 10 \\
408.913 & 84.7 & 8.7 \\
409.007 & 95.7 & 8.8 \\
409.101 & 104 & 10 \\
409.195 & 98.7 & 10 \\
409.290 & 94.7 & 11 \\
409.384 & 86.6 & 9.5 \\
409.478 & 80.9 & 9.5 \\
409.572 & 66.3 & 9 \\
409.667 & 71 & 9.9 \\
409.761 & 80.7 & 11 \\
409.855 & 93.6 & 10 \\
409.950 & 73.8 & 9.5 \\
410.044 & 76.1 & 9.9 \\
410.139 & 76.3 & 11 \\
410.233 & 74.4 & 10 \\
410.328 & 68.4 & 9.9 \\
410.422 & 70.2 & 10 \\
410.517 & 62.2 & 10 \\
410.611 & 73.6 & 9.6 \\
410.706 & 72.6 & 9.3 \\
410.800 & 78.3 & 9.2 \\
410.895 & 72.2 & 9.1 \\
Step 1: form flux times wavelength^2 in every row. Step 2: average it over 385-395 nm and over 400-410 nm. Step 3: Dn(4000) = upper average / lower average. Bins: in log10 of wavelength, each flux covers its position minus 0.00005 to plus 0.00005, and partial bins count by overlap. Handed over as 1.7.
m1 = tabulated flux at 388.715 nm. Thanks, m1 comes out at 47.4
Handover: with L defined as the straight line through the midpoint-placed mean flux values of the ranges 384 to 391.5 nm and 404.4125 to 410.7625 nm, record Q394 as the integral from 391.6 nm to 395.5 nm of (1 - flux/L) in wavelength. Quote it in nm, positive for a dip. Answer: 0.874 nm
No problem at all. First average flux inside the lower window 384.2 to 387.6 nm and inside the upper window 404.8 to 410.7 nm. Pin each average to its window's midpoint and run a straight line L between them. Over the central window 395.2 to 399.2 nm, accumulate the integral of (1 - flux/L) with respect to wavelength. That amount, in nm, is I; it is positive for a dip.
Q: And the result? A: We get 0.83 nm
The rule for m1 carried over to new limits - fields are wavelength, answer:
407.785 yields 79.7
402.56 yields 81.2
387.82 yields 53.8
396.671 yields 35.2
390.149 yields 57.5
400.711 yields 73.8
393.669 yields 27.5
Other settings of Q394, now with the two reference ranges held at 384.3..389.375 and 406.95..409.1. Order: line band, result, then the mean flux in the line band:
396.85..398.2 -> 0.41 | 47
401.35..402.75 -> -0.19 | 84.2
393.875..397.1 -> 0.87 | 46.9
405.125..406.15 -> 0.04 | 76.7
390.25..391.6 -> -0.13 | 63.3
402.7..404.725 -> 0.05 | 74.9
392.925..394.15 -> 0.63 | 29.9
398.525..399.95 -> -0.08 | 74.1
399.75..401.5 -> -0.17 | 78.9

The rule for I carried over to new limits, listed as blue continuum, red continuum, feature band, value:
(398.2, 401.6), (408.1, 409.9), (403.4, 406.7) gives 0.13 nm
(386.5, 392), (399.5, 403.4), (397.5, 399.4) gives 0.22 nm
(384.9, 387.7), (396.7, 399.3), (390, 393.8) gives 0.11 nm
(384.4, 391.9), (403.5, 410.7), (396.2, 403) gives 0.38 nm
